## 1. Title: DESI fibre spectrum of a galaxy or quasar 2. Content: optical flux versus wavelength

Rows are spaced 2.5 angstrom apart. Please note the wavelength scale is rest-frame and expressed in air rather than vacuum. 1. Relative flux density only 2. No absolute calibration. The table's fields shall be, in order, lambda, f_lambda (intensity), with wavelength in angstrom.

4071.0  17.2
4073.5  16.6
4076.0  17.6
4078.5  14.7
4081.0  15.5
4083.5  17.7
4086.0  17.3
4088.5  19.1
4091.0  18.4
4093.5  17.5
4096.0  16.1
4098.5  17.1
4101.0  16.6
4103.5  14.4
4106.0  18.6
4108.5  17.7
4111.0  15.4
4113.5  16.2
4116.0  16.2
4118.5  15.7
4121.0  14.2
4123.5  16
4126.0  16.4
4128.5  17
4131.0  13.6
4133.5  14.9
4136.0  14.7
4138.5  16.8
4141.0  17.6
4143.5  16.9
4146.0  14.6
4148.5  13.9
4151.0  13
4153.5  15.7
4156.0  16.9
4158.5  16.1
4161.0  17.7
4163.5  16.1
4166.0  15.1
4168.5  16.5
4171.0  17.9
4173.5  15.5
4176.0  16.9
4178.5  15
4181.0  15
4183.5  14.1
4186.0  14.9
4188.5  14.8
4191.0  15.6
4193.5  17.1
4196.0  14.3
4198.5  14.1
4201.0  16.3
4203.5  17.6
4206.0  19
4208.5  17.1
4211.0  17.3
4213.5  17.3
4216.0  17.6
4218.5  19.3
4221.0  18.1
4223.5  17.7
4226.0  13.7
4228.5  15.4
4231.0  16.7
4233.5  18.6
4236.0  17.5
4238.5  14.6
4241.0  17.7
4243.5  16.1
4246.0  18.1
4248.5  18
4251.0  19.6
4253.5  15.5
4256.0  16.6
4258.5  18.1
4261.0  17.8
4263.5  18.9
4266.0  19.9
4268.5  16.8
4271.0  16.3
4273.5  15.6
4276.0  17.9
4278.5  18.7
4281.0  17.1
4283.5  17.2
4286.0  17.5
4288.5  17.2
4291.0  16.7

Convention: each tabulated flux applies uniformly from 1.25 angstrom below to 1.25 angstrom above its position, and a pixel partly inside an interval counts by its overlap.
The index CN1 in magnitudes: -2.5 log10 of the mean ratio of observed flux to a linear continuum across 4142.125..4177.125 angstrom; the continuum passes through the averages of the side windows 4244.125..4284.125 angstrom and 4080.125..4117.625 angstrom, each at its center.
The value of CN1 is 0.08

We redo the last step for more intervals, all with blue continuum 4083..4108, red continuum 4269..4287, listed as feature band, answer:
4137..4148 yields 0.064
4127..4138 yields 0.138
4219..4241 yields 0.032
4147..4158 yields 0.155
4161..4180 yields 0.065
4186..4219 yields 0.040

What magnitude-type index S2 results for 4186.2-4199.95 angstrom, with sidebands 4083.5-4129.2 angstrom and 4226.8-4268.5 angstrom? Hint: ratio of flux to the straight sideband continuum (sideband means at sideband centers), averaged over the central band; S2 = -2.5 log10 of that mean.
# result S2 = 0.131 mag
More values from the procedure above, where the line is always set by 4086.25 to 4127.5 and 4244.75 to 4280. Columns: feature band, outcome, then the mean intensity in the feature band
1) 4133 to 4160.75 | 0.08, 15.6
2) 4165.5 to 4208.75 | 0.08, 15.9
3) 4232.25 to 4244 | 0.04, 17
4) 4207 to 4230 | 0.02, 17.1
